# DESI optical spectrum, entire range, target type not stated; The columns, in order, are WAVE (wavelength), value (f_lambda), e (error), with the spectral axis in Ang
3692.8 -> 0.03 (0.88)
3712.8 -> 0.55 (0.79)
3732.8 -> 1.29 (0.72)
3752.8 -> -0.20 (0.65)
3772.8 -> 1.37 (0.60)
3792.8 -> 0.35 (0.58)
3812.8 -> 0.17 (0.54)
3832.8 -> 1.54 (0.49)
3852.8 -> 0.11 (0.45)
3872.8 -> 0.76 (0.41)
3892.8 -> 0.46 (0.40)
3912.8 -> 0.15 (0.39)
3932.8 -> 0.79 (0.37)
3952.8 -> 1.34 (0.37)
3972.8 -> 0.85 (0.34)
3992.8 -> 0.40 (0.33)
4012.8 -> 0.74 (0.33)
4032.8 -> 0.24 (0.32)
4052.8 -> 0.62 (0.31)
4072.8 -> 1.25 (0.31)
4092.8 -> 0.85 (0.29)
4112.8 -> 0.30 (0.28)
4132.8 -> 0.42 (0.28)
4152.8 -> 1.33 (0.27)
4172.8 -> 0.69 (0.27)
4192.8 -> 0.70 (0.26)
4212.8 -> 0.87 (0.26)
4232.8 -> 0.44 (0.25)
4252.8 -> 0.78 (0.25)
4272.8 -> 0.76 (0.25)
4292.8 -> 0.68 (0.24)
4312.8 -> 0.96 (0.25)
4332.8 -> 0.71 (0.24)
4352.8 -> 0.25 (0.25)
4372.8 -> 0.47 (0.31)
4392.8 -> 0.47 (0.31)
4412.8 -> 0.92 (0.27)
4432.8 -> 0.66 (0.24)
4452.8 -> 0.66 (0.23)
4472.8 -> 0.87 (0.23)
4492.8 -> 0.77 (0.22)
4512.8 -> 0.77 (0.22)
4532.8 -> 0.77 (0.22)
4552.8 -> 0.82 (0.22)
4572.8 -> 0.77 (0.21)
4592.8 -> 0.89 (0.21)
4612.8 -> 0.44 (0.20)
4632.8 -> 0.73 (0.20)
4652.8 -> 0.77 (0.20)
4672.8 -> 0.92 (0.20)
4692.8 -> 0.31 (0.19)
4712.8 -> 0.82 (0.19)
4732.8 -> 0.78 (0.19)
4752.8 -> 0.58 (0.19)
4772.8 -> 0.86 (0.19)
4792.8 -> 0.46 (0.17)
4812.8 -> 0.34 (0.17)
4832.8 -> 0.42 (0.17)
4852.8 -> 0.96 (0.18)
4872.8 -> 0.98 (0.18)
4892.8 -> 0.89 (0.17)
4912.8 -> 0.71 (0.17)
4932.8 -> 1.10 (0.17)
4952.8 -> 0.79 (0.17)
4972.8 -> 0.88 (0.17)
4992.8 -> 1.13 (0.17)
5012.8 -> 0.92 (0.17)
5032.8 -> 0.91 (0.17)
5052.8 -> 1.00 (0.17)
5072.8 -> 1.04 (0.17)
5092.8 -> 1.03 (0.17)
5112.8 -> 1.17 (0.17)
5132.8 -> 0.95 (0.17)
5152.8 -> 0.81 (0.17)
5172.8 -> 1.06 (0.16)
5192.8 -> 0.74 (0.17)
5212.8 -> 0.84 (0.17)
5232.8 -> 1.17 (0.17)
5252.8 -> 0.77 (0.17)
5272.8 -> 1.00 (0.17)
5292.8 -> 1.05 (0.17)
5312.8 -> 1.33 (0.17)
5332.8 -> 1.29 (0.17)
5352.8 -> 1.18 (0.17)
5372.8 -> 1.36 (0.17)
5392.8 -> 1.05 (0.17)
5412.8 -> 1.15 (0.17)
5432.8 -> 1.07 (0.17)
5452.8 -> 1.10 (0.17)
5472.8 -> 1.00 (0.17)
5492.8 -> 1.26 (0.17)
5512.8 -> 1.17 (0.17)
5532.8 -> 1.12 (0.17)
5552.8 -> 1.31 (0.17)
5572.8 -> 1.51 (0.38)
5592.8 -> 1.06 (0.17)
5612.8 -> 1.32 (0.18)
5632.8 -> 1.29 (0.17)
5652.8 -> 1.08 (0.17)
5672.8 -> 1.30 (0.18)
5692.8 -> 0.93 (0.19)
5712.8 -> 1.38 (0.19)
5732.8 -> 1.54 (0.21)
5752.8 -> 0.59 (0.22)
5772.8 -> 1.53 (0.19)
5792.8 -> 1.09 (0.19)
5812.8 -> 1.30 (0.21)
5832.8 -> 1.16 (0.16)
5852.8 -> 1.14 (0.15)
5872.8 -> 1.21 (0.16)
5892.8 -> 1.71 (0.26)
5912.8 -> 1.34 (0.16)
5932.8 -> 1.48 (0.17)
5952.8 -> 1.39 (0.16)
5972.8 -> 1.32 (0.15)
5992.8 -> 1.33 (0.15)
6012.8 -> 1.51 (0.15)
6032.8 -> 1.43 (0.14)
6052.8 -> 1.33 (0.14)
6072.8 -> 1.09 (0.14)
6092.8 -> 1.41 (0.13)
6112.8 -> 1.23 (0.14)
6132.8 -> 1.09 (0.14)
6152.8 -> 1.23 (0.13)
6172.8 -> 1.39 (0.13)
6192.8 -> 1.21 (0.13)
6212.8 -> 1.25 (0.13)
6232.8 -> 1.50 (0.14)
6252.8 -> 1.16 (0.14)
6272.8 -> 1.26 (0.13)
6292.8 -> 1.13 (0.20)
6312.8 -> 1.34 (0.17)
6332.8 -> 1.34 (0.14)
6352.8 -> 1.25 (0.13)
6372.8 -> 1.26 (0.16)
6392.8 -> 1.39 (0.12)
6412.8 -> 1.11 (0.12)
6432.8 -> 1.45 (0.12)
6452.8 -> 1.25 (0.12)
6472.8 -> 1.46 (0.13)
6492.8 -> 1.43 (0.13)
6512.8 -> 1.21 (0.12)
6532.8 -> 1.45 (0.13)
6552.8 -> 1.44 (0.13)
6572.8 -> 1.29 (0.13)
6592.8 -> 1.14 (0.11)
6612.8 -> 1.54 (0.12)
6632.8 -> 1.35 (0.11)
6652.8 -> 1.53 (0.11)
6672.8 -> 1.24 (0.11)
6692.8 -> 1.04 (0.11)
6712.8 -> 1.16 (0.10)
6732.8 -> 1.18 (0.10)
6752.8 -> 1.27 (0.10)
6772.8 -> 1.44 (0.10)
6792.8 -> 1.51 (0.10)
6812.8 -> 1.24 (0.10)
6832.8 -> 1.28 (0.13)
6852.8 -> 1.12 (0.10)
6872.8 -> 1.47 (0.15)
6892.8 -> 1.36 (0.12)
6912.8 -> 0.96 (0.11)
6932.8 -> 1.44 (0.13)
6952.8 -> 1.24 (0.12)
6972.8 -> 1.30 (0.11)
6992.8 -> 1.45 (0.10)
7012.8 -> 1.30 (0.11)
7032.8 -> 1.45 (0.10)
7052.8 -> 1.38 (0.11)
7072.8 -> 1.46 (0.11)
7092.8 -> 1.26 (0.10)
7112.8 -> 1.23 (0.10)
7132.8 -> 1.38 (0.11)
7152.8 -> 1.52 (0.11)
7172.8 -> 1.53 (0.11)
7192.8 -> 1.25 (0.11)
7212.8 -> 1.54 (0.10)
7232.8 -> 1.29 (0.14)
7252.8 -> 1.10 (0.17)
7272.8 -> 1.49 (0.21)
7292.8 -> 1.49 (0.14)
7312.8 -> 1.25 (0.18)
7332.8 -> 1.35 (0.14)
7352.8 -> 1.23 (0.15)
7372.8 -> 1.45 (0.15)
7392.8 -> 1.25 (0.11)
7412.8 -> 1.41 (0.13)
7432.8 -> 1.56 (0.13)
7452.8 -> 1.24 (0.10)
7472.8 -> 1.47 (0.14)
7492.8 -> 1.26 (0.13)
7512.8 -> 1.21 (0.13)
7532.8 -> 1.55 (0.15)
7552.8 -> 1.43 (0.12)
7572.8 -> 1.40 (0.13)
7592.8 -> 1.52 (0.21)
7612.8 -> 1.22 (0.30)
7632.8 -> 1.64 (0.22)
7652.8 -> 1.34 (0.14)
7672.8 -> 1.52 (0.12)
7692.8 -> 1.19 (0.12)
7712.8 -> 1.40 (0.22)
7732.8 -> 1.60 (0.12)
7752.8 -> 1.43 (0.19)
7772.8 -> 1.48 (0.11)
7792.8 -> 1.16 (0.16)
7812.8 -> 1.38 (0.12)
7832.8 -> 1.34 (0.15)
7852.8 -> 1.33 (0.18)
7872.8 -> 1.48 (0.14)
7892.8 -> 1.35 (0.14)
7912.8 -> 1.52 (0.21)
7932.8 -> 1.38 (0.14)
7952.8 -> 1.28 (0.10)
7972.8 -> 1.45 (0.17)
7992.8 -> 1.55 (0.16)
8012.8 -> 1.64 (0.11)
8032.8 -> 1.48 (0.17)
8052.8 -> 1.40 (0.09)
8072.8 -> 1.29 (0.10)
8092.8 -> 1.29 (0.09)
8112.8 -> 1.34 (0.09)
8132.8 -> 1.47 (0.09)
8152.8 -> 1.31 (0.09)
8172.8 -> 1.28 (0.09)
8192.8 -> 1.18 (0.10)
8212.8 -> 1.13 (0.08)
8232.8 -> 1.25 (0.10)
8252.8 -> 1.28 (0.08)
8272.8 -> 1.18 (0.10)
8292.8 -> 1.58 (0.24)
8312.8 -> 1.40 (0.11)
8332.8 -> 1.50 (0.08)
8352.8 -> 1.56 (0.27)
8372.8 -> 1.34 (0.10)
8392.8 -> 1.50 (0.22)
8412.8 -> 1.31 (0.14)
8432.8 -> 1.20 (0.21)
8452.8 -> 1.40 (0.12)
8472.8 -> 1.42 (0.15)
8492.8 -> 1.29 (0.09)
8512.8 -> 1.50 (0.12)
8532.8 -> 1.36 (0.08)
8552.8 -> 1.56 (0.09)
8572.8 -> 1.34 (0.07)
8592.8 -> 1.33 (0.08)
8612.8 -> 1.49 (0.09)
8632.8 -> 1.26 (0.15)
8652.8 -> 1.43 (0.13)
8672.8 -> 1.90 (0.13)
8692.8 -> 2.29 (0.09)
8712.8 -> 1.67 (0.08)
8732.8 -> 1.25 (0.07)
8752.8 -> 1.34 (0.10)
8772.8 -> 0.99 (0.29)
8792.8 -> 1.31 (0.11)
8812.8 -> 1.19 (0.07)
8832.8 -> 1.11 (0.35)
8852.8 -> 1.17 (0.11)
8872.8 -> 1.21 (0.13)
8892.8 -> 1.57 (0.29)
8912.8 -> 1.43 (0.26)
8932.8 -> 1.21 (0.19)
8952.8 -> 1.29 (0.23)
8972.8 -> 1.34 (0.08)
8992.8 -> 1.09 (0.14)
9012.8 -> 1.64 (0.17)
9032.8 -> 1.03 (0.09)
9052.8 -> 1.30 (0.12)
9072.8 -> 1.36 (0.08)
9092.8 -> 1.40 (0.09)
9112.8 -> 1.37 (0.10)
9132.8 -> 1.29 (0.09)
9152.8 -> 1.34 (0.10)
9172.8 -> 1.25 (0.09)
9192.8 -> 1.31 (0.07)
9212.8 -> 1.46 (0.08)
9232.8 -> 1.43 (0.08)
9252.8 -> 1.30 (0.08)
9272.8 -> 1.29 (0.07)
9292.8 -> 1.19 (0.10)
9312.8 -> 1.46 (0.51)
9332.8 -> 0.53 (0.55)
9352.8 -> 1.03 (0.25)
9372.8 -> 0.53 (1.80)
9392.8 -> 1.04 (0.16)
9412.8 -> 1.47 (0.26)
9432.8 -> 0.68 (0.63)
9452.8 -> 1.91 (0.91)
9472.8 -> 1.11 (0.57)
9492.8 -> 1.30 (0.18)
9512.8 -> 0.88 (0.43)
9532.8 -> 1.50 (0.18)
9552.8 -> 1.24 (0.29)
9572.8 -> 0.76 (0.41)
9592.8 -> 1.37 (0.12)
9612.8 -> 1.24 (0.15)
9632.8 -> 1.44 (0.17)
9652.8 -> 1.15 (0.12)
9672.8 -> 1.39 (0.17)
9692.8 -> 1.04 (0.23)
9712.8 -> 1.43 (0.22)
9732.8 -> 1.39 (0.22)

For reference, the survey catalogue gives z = 0.323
